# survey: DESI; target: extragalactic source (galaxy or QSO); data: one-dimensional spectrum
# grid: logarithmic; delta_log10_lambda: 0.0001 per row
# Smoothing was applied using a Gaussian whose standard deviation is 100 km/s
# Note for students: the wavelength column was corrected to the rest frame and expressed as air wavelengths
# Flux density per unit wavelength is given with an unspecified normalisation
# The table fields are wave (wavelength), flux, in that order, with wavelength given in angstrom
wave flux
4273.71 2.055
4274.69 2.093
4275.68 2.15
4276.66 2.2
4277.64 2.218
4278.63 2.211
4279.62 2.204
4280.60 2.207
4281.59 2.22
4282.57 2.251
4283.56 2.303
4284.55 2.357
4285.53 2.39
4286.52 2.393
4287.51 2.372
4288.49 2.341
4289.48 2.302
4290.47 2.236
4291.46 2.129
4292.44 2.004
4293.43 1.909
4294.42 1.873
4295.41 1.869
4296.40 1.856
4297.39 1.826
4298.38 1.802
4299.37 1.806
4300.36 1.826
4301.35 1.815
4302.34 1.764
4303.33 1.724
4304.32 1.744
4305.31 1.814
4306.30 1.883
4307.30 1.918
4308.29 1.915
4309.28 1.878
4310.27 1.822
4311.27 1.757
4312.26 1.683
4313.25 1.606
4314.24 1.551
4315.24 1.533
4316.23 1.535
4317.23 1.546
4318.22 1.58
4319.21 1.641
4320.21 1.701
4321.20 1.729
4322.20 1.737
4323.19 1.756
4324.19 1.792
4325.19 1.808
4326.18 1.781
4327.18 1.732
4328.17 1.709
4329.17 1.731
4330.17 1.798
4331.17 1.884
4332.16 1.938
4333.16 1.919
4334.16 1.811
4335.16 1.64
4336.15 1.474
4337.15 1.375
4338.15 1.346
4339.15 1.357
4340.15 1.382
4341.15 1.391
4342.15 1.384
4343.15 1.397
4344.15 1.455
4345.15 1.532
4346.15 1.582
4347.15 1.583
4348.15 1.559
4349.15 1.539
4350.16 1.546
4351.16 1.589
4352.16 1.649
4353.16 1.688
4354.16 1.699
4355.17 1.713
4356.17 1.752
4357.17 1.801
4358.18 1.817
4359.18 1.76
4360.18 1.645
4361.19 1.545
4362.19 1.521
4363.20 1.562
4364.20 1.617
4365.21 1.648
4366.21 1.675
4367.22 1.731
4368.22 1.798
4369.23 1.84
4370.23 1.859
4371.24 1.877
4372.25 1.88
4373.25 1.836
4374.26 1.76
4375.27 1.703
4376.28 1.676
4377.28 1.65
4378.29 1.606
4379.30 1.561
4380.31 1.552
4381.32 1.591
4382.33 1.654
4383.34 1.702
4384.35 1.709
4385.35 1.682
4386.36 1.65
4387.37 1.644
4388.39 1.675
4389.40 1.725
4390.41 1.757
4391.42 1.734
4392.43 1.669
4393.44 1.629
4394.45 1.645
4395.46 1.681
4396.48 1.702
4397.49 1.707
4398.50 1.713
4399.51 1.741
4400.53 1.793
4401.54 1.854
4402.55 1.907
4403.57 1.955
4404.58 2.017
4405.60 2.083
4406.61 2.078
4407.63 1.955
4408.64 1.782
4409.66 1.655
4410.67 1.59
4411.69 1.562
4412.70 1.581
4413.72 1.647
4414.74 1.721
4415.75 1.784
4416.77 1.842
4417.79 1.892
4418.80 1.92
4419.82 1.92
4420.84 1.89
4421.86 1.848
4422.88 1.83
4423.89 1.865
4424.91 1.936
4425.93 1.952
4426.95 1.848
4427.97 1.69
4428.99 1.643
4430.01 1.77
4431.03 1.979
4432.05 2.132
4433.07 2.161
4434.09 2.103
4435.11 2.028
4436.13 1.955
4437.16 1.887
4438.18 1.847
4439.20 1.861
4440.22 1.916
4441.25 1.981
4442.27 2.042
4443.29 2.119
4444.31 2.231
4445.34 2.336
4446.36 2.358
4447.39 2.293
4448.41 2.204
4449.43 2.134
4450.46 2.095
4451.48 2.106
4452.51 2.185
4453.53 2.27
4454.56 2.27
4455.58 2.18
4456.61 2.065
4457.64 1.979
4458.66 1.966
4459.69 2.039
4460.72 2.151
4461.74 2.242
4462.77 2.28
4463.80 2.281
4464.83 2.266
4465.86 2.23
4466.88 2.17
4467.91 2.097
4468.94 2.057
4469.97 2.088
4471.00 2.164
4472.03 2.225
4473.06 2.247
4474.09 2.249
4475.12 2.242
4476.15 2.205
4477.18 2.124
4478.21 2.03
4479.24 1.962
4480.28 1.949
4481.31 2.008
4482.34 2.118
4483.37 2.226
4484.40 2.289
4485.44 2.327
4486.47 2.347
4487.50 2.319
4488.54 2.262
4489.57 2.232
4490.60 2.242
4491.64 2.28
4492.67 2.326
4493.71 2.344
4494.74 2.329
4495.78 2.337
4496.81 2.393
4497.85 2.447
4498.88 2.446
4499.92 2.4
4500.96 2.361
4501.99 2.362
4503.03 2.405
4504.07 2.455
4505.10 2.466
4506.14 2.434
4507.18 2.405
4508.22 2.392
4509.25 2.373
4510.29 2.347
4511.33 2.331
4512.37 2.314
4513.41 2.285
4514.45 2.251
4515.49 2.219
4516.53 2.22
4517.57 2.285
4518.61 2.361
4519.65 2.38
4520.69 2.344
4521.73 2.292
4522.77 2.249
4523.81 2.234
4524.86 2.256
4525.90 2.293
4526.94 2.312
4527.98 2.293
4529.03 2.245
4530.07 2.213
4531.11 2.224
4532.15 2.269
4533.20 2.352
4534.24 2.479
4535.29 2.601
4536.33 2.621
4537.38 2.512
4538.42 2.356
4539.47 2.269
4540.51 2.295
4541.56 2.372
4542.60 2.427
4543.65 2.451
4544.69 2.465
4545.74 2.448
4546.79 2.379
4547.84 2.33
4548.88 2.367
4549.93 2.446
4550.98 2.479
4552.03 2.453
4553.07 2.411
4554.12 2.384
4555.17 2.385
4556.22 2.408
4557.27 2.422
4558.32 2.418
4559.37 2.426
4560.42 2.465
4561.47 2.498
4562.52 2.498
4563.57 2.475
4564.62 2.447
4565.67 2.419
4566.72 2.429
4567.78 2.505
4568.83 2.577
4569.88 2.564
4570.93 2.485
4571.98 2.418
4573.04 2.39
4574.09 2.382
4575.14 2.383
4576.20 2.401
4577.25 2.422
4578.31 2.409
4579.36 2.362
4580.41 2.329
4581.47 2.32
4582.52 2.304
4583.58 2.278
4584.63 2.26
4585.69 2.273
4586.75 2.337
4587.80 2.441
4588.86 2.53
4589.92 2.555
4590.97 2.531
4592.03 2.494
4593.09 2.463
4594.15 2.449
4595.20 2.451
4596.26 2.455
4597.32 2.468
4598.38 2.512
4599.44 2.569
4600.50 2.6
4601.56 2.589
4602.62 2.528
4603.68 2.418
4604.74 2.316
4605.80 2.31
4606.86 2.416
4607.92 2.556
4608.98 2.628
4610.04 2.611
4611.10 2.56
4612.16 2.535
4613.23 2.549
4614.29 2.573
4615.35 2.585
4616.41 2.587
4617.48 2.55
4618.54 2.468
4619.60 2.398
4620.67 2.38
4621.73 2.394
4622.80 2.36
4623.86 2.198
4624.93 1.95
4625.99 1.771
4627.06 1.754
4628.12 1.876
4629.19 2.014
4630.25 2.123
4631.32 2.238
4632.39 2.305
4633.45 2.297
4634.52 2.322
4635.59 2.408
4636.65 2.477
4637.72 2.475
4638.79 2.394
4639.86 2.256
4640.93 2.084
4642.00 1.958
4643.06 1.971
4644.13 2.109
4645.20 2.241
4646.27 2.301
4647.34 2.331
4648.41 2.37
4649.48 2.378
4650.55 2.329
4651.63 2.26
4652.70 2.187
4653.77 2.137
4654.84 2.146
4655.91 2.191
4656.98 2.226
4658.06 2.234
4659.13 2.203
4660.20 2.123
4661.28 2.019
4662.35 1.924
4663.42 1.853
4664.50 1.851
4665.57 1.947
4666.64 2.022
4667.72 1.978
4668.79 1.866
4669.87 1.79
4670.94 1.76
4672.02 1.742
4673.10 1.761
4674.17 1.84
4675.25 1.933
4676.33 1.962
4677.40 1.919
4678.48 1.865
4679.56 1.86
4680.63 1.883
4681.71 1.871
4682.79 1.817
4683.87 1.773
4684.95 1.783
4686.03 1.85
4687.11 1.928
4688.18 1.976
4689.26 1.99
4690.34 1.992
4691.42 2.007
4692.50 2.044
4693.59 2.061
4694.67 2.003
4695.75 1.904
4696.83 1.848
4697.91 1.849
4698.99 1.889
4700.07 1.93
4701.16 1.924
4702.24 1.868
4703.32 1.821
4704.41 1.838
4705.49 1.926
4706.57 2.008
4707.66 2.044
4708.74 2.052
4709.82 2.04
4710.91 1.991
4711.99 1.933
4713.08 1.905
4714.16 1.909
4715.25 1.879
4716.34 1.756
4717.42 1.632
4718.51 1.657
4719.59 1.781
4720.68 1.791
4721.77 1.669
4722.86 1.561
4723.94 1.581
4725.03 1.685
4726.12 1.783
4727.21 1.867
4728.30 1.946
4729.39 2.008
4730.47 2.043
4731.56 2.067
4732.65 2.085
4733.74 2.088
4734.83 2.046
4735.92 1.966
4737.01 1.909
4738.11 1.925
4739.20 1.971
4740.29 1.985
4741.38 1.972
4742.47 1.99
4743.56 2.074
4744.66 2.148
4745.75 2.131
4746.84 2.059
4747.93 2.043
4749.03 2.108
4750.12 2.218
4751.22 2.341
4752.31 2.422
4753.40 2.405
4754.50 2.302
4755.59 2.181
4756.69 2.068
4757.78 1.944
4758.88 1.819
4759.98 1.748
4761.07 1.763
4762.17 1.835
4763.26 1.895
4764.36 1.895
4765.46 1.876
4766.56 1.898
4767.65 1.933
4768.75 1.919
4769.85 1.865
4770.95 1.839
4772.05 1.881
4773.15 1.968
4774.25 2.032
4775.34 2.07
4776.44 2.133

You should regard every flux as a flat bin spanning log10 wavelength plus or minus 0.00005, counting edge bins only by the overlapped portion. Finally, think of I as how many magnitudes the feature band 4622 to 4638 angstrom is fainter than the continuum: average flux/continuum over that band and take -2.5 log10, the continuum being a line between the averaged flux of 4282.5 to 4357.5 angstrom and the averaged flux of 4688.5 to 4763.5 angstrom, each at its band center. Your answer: -0.14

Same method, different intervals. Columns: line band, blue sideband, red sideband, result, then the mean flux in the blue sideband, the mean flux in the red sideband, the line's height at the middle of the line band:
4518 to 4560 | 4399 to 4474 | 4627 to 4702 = -0.18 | 2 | 2.04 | 2.02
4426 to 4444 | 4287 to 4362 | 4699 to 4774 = -0.09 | 1.73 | 1.95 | 1.79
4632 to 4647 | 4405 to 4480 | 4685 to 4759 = -0.14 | 2.02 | 1.96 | 1.98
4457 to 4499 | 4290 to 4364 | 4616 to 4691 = -0.17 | 1.7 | 2.09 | 1.88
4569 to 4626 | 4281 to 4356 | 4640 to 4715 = -0.24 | 1.78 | 1.99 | 1.94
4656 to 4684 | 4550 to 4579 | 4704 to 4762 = 0.11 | 2.44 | 1.96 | 2.14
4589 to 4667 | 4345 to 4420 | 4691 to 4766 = -0.22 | 1.72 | 1.95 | 1.88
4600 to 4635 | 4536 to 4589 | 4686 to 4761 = -0.05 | 2.41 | 1.96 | 2.26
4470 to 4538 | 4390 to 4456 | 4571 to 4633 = -0.08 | 1.92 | 2.39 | 2.13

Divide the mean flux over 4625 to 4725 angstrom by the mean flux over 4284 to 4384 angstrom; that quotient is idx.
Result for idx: 1.1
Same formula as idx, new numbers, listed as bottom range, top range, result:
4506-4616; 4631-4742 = 0.83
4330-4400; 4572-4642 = 1.43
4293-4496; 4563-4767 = 1.15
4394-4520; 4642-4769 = 0.94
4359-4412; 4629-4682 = 1.21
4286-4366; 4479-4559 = 1.35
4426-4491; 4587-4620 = 1.18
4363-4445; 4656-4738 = 1.06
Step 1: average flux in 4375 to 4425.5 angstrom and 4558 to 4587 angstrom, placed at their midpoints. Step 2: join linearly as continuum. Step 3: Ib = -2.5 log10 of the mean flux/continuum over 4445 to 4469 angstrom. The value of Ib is -0.11 mag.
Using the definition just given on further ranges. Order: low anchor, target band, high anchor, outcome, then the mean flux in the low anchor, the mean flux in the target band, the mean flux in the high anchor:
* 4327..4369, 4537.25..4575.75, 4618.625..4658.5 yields -0.18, 1.63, 2.43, 2.21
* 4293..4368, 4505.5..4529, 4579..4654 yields -0.09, 1.68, 2.31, 2.35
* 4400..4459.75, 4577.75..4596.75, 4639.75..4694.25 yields -0.20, 1.96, 2.4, 2.02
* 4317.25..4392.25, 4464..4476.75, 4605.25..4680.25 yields -0.17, 1.66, 2.19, 2.18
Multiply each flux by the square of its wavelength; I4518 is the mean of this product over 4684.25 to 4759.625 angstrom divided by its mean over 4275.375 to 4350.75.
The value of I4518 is 1.29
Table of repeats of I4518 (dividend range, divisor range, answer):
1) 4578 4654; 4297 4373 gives 1.58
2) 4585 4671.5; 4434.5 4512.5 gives 1.11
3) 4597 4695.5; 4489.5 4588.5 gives 0.96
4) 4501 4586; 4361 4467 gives 1.34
